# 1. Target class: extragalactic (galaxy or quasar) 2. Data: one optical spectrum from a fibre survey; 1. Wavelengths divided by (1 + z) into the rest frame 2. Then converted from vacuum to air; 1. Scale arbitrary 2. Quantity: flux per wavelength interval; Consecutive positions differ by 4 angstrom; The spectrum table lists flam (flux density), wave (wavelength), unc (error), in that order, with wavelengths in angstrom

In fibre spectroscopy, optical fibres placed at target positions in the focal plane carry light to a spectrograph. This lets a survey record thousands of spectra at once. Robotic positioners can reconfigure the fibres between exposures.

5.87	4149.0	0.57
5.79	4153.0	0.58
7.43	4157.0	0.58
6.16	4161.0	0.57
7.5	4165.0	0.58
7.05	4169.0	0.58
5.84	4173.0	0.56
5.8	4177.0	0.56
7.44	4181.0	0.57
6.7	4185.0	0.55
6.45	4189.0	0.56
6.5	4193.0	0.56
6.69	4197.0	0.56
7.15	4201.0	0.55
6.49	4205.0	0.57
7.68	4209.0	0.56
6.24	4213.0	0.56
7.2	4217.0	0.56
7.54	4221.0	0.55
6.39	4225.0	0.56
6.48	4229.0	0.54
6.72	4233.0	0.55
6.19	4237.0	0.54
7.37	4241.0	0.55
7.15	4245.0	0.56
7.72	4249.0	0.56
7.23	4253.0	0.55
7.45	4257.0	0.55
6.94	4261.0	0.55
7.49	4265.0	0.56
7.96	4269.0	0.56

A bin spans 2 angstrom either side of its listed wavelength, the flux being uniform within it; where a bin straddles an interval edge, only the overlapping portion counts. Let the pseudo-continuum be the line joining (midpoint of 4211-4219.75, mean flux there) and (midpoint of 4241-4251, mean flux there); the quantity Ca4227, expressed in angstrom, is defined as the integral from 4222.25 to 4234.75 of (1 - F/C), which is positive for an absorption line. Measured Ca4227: 0.84 angstrom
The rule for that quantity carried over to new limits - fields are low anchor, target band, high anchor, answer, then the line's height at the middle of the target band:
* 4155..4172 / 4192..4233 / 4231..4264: 1.2 angstrom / 7.05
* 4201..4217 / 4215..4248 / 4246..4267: 1.0 angstrom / 7.11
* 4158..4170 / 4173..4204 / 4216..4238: 1.1 angstrom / 6.87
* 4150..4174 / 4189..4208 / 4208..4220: 0.5 angstrom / 6.91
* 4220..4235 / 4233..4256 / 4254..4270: -0.1 angstrom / 7.07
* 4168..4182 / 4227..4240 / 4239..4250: 1.3 angstrom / 7.23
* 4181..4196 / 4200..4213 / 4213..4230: -0.4 angstrom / 6.77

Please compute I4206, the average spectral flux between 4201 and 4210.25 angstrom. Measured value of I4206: 7.05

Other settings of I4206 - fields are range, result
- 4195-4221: 6.96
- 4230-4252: 7.01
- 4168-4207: 6.6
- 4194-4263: 6.97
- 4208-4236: 6.84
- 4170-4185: 6.45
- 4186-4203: 6.7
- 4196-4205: 6.85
